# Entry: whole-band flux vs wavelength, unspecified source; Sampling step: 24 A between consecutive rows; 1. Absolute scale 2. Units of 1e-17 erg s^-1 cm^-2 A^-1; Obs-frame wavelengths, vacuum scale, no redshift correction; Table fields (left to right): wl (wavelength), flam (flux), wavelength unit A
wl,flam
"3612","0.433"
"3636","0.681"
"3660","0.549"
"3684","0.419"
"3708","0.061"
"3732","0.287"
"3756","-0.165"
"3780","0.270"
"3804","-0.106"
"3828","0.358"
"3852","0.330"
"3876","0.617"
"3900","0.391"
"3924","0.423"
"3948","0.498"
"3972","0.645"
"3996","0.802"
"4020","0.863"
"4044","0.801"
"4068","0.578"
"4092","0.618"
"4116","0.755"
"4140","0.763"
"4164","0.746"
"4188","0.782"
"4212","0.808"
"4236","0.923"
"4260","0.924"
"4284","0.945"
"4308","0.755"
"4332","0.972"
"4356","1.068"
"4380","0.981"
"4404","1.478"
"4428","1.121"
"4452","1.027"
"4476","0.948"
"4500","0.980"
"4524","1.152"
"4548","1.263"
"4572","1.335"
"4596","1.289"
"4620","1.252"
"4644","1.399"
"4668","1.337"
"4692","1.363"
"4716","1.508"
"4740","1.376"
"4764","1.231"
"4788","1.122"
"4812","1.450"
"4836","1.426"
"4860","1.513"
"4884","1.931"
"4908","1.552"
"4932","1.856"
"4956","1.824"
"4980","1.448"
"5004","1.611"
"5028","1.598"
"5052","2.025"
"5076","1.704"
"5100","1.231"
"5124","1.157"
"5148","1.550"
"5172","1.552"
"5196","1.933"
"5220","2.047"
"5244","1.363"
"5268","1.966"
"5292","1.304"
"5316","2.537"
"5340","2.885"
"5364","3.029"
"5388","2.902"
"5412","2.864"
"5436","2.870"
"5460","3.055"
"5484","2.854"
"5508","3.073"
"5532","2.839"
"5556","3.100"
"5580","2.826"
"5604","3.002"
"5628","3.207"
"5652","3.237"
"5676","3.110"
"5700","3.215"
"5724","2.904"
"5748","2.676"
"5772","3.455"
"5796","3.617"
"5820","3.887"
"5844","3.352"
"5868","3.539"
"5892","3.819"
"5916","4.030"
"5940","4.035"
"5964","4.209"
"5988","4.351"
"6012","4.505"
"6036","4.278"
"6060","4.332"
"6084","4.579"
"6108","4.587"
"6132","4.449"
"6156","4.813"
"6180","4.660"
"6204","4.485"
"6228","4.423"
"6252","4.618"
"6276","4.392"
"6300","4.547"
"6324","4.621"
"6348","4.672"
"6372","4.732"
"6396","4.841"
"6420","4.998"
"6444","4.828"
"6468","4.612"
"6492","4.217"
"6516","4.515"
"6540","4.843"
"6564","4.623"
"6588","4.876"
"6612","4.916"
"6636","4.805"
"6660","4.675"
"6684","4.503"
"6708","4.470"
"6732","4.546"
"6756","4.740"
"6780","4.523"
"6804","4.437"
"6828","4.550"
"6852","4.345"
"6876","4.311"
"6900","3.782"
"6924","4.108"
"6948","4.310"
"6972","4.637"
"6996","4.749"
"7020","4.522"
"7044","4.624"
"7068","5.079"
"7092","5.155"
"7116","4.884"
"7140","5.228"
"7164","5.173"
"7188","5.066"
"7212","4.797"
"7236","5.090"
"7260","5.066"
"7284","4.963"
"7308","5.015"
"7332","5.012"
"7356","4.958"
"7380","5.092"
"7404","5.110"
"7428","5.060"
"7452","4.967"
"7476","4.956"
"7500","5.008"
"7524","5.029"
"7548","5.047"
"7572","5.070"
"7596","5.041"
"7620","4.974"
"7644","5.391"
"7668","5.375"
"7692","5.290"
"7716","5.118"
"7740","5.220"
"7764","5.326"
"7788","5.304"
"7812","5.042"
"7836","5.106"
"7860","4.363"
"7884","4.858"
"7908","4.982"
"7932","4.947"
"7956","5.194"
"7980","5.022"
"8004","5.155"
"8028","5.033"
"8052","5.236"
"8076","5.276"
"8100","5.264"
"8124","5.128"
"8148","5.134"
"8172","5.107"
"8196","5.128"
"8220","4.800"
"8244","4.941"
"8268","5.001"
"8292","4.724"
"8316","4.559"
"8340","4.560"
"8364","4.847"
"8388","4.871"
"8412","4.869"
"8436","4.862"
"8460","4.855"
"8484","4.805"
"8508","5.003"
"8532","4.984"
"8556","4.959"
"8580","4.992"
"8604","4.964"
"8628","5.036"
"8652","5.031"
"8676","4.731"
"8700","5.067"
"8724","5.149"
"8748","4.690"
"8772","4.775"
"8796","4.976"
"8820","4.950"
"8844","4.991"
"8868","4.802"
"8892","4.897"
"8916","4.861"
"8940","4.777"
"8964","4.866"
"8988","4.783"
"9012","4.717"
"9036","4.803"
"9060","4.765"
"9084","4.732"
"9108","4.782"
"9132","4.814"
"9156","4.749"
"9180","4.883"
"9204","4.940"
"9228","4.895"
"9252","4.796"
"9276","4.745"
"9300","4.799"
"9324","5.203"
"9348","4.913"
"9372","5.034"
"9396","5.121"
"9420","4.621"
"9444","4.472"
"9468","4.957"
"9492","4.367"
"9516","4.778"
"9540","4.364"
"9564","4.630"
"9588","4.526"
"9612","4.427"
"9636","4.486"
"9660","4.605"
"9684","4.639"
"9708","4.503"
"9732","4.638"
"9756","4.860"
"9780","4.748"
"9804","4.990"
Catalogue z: 0.334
